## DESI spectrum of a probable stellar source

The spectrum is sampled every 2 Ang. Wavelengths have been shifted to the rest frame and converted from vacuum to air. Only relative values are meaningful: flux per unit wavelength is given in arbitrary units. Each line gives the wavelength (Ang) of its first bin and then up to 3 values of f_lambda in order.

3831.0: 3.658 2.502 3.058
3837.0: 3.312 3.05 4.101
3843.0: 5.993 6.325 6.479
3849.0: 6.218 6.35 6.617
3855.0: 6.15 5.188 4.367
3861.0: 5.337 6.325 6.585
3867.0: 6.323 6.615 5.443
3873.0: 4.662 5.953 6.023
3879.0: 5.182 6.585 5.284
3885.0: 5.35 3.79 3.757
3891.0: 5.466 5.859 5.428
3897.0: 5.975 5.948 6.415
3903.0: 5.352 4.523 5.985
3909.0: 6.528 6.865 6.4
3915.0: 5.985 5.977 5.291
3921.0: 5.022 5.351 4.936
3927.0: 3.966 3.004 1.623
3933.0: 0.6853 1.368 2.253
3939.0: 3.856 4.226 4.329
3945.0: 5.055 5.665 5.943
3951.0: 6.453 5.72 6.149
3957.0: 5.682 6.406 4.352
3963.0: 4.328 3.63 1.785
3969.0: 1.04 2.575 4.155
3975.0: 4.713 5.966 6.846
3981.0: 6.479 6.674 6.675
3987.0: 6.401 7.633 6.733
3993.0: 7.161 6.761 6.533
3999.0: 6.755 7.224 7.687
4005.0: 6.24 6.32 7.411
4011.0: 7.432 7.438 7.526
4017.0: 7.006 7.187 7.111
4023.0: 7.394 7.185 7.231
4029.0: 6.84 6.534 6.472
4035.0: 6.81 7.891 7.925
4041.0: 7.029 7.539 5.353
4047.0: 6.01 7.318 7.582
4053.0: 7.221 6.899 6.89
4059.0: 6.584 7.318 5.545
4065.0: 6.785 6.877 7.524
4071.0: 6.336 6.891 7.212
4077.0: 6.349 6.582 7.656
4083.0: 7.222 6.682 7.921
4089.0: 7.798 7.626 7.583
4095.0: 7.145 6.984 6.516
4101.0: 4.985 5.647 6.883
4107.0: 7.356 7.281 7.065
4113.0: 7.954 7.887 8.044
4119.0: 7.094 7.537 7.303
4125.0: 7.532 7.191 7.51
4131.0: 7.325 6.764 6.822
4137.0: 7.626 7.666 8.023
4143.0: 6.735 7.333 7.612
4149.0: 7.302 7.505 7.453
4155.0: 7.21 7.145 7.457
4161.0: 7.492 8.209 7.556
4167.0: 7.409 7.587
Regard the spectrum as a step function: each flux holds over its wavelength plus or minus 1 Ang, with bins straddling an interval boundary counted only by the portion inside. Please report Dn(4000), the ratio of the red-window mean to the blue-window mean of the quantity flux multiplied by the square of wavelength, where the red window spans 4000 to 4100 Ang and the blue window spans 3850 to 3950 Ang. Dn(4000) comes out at 1.5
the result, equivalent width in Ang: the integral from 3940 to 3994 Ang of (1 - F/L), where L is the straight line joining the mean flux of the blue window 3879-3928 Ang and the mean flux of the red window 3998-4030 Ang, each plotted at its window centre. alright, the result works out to 9.7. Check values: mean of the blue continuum 5.5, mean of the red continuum 7.12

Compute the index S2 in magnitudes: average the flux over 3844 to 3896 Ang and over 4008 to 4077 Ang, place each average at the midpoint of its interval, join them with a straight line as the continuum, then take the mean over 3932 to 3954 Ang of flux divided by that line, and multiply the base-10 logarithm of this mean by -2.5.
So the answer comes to 0.448 mag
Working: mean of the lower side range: 5.68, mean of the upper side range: 7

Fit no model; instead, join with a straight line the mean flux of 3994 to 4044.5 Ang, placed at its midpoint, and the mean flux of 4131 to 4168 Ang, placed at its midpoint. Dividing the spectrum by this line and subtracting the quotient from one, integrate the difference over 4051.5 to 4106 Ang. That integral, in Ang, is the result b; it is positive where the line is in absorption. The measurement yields 2.61 Ang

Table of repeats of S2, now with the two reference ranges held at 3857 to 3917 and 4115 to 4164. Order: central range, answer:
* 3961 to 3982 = 0.44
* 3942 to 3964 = 0.12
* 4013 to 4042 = -0.08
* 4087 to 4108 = 0.03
